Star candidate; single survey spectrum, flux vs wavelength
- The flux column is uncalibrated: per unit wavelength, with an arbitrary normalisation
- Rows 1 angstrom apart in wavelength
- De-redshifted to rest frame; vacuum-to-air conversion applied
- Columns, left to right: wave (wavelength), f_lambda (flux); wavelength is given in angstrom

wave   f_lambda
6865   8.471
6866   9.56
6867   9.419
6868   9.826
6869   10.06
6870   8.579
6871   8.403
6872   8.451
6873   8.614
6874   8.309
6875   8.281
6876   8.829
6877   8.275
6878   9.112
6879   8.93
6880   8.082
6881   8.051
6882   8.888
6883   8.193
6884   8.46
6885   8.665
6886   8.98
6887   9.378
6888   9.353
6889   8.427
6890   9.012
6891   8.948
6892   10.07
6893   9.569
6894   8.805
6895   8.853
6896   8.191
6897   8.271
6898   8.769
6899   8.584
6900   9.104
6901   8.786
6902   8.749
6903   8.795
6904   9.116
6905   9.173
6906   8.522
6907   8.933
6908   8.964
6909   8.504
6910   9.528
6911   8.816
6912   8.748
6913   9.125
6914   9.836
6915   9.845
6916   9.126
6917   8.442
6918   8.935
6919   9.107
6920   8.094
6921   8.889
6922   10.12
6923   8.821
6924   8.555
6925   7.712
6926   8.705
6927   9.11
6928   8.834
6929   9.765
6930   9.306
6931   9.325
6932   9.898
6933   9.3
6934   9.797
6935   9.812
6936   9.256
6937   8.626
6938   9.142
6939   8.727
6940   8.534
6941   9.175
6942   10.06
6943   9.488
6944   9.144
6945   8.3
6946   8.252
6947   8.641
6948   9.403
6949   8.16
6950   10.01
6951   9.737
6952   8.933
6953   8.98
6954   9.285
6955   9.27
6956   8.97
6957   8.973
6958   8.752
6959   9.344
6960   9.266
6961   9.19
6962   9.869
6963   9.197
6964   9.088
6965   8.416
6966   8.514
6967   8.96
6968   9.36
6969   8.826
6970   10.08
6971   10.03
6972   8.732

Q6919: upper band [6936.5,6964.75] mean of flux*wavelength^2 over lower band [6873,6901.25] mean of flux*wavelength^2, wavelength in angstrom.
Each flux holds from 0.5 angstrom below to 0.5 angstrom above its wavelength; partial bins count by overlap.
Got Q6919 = 1.06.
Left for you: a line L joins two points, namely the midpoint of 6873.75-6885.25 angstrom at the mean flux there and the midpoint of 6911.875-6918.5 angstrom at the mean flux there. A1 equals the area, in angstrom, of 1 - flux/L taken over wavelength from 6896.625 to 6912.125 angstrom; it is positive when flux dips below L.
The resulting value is 0.2 angstrom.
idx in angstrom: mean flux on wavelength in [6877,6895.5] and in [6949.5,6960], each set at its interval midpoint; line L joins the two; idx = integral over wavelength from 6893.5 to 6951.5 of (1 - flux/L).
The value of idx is 0.3 angstrom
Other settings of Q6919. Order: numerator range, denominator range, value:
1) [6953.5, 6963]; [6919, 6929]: 1.05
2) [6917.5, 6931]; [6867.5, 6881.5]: 1.04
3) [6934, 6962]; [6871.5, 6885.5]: 1.09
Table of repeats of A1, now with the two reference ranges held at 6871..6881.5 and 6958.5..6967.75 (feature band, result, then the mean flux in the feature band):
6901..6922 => -0.6 angstrom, 8.99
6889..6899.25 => -0.3 angstrom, 8.89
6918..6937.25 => -0.6 angstrom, 9.11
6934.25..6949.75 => -0.1 angstrom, 9.01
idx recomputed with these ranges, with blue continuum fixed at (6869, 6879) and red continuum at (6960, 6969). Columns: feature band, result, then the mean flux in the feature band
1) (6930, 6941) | -0.4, 9.24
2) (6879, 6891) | 0.0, 8.7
